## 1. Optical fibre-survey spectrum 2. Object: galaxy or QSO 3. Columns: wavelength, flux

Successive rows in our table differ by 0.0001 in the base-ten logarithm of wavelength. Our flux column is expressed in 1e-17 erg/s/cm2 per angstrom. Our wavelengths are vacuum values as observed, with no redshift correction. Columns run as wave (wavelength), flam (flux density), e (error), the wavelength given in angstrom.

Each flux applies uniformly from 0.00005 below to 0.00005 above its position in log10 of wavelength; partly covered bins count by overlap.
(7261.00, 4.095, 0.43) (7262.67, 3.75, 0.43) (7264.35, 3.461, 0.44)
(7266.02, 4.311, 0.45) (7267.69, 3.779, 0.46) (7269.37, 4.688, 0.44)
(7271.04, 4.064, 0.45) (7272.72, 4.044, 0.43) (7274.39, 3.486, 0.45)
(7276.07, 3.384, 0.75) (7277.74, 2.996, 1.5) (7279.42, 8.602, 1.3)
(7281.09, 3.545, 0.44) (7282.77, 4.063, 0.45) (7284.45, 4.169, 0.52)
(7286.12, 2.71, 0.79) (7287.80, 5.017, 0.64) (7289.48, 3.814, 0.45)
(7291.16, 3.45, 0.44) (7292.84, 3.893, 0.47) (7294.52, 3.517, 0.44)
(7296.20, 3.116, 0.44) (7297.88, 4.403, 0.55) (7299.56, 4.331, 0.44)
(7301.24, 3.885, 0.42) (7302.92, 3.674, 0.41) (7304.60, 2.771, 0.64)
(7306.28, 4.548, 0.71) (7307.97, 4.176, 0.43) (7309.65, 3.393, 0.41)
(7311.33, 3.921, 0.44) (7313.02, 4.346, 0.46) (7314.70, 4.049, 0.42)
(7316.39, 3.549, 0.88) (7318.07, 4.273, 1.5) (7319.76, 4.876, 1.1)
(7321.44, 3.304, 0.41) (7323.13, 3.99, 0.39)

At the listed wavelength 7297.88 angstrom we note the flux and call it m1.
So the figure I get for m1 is 4.403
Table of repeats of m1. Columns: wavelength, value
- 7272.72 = 4.044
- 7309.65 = 3.393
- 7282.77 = 4.063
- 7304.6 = 2.771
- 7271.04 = 4.064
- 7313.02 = 4.346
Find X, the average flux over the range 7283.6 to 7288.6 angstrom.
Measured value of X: 3.96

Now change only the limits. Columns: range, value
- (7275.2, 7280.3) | 4.98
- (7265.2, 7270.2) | 4.26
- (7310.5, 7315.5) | 4.1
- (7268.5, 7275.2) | 4.07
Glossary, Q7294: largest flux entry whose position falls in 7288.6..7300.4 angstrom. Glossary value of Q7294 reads 4.403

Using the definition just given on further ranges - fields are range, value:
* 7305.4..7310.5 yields 4.548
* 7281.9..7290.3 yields 5.017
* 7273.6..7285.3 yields 8.602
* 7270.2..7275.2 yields 4.064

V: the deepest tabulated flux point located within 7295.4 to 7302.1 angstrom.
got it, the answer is 3.116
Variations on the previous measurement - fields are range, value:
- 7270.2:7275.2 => 3.486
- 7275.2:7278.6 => 2.996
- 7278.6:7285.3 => 3.545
